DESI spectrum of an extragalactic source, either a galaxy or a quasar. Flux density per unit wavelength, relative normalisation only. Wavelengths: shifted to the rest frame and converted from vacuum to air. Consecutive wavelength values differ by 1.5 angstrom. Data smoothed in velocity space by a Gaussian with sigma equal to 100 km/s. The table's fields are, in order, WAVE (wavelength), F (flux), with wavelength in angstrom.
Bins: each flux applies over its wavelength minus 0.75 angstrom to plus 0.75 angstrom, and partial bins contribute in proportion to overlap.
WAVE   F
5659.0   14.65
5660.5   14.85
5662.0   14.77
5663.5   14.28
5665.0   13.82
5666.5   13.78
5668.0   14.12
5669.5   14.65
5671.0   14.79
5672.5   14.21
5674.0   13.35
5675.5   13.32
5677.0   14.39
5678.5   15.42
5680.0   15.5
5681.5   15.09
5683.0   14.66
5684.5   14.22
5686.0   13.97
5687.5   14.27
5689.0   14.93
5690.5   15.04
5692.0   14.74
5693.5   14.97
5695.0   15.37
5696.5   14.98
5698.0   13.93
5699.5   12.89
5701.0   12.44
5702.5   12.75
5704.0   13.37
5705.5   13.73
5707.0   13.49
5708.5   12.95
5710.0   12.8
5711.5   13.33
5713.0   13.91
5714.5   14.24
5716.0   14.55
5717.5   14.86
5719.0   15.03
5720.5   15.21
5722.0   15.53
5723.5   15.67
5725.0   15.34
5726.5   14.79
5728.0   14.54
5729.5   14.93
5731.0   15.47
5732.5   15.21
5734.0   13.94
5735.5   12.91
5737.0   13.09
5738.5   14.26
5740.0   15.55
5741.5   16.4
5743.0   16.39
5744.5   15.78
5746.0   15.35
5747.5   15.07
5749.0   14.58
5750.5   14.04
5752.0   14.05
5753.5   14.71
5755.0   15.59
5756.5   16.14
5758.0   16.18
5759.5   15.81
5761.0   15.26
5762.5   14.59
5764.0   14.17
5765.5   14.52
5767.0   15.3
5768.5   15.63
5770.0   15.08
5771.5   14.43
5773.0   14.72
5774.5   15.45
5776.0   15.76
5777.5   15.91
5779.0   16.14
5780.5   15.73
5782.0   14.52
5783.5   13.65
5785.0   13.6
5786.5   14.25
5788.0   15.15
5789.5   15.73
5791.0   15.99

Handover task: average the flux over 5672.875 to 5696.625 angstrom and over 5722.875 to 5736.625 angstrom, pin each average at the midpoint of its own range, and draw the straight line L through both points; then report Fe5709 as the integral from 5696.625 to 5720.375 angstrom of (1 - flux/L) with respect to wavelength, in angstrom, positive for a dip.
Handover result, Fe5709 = 1.6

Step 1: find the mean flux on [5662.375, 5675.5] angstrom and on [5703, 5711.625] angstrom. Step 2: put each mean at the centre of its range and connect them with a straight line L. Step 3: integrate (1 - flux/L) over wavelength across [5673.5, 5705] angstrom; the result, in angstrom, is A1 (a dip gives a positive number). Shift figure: -1.4 angstrom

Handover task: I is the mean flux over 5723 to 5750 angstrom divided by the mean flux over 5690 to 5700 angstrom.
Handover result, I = 1.02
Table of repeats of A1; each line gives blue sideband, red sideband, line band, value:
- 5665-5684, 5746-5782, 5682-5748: 1.24 angstrom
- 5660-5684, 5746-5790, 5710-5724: 0.12 angstrom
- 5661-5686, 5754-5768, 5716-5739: 0.34 angstrom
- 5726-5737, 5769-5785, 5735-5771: -0.71 angstrom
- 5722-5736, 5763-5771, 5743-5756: -0.12 angstrom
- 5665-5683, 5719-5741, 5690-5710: 1.01 angstrom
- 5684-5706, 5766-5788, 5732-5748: -0.32 angstrom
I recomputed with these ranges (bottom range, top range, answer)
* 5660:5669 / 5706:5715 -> 0.94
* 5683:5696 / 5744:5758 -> 1.03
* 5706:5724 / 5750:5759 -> 1.06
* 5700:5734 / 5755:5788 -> 1.06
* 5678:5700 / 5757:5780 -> 1.04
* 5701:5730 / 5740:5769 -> 1.07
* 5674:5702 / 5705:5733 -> 1.01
